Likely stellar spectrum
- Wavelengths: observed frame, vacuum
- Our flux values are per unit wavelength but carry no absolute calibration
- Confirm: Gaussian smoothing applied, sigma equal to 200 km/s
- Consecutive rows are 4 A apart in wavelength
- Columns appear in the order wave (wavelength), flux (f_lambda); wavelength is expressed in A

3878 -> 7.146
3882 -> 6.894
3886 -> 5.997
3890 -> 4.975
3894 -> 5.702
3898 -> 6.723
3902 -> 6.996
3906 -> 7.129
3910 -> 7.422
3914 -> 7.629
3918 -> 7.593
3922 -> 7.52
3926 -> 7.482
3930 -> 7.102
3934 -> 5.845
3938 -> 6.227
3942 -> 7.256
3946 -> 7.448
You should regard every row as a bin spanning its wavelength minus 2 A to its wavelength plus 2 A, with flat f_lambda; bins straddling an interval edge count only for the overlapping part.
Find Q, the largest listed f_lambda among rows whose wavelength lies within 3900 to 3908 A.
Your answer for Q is 7.129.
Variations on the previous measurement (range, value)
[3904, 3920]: 7.629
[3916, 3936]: 7.593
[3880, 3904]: 6.996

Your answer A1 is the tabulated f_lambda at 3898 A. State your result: 6.723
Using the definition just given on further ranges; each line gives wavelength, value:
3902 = 6.996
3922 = 7.52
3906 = 7.129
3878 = 7.146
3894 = 5.702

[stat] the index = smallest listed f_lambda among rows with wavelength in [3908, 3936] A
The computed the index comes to 5.845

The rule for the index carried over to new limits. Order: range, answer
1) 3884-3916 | 4.975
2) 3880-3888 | 5.997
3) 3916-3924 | 7.52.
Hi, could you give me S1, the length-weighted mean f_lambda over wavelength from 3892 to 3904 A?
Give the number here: 6.47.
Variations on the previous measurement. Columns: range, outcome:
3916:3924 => 7.56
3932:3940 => 6.04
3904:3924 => 7.46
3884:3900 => 5.85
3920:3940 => 6.84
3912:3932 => 7.47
